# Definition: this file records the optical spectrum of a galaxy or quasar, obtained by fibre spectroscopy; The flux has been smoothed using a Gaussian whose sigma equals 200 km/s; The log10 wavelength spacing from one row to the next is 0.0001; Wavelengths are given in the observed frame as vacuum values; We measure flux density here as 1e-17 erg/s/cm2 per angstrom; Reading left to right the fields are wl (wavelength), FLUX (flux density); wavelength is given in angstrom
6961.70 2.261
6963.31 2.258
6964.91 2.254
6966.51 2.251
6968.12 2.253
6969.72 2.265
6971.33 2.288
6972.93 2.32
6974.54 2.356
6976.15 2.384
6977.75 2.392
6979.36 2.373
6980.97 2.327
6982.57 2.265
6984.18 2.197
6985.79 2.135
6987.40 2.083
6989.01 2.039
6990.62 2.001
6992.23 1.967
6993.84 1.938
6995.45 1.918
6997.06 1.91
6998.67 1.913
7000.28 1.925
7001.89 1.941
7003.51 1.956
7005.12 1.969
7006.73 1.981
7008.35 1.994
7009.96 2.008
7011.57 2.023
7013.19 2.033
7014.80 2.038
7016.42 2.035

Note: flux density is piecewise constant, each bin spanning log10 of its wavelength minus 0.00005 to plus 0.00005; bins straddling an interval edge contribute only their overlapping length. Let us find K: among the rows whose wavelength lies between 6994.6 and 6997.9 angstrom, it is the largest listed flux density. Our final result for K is 1.918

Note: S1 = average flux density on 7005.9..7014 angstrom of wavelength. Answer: 2.01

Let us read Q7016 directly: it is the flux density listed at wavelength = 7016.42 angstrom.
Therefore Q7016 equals 2.035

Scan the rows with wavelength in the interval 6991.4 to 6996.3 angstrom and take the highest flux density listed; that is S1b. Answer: 1.967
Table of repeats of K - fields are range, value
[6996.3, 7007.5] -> 1.981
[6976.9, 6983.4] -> 2.392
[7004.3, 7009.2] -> 1.994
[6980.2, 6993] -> 2.327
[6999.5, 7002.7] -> 1.941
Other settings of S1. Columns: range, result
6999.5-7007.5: 1.95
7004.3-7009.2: 1.98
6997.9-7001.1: 1.92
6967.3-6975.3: 2.29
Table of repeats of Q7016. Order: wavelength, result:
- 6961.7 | 2.261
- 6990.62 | 2.001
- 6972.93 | 2.32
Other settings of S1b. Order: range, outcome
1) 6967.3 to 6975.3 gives 2.356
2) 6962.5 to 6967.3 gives 2.258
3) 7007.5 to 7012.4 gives 2.023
